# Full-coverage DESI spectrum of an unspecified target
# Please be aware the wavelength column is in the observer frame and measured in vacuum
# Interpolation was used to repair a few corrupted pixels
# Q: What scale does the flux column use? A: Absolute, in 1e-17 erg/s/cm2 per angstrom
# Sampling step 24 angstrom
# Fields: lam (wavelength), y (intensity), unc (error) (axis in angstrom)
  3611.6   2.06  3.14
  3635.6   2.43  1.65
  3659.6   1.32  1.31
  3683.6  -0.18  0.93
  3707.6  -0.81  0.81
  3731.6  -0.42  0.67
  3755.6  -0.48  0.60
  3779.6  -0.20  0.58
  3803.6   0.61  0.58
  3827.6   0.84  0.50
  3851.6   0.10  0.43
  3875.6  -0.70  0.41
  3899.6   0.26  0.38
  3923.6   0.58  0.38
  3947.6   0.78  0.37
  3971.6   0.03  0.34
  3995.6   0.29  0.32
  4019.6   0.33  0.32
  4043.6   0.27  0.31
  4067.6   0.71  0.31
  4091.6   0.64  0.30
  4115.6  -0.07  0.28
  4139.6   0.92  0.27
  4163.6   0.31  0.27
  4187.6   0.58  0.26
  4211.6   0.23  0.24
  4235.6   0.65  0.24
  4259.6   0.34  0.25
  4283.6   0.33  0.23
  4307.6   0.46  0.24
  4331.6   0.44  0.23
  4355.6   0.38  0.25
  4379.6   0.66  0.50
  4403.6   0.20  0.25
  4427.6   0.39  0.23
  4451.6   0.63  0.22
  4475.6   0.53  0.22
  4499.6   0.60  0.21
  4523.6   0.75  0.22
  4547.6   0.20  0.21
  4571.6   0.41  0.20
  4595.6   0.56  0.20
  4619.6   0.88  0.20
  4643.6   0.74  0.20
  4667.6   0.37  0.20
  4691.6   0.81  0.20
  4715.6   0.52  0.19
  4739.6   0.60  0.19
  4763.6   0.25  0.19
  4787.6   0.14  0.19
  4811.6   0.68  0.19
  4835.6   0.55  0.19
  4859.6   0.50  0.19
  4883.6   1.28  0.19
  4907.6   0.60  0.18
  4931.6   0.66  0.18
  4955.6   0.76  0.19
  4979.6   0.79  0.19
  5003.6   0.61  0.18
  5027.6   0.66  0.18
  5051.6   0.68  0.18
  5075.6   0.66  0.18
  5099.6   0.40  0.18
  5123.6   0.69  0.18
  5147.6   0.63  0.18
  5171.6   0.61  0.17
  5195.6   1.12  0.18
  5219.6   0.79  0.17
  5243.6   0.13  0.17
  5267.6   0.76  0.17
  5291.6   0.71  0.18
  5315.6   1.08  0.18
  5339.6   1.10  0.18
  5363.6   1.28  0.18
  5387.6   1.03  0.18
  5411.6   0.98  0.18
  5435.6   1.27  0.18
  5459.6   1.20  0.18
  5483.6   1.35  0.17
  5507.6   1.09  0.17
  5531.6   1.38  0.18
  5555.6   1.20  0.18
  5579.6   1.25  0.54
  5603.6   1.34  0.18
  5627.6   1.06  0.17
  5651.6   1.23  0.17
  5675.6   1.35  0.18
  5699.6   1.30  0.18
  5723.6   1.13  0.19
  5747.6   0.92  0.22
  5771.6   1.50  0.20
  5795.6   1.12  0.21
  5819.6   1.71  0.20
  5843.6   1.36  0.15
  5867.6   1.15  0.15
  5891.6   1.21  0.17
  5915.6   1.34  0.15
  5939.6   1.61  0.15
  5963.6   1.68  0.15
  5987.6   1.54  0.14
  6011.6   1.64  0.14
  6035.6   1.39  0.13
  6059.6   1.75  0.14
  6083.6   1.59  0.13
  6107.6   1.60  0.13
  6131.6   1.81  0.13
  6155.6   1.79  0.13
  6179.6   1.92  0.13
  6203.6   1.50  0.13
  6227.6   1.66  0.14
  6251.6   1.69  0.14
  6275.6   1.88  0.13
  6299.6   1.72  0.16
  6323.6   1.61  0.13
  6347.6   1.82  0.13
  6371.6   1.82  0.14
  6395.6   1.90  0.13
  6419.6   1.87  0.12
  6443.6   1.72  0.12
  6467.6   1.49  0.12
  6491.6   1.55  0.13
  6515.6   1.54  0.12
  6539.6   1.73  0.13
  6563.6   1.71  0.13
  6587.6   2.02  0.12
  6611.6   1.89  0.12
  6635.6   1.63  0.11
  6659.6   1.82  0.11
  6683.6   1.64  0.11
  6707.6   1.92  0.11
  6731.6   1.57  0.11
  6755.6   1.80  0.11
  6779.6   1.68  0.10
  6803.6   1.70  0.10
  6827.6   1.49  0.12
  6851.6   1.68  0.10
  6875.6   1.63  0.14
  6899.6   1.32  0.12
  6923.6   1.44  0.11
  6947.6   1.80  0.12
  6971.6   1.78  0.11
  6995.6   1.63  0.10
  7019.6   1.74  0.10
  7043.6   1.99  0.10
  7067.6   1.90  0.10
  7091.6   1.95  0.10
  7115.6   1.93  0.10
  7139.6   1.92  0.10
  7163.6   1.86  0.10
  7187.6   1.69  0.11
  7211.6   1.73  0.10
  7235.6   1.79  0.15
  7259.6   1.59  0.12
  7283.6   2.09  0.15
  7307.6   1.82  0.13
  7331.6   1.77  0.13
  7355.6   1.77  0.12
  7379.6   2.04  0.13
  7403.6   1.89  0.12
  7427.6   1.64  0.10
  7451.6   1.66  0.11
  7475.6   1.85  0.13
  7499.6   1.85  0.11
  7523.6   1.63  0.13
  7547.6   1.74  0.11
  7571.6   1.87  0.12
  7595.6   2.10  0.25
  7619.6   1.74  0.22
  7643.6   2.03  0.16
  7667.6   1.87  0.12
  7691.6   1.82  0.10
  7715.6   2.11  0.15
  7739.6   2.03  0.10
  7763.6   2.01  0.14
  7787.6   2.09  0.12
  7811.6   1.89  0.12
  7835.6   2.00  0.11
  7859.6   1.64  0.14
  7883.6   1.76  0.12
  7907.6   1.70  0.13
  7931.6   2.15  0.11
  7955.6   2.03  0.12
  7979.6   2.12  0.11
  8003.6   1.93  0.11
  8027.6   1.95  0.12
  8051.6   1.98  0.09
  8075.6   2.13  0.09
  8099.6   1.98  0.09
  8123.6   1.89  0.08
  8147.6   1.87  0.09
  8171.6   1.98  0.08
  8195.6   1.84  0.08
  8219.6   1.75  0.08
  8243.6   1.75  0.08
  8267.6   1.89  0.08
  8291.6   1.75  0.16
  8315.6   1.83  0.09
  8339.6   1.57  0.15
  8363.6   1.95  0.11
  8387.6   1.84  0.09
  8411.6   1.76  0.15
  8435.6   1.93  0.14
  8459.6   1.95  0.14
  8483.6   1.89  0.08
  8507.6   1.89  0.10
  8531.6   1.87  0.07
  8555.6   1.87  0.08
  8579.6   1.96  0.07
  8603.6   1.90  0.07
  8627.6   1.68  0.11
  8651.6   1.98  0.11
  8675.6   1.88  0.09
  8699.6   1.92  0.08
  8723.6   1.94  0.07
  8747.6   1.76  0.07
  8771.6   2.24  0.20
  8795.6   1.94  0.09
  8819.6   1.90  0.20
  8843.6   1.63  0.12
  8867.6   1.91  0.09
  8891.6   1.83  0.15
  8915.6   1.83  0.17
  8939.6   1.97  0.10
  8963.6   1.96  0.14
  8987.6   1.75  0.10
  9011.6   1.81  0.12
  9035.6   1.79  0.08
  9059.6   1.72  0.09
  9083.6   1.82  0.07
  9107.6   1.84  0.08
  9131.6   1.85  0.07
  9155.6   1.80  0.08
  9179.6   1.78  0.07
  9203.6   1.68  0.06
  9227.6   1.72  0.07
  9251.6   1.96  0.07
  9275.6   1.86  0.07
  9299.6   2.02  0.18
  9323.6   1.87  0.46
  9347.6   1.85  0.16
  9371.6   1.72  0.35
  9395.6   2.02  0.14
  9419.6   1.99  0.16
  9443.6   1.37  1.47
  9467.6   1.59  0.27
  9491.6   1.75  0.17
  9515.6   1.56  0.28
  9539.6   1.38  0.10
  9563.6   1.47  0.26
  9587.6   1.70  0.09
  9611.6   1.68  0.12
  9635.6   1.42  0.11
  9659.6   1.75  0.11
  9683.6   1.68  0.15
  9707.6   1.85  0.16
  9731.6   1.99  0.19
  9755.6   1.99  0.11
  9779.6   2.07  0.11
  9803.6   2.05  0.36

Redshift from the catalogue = 0.33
